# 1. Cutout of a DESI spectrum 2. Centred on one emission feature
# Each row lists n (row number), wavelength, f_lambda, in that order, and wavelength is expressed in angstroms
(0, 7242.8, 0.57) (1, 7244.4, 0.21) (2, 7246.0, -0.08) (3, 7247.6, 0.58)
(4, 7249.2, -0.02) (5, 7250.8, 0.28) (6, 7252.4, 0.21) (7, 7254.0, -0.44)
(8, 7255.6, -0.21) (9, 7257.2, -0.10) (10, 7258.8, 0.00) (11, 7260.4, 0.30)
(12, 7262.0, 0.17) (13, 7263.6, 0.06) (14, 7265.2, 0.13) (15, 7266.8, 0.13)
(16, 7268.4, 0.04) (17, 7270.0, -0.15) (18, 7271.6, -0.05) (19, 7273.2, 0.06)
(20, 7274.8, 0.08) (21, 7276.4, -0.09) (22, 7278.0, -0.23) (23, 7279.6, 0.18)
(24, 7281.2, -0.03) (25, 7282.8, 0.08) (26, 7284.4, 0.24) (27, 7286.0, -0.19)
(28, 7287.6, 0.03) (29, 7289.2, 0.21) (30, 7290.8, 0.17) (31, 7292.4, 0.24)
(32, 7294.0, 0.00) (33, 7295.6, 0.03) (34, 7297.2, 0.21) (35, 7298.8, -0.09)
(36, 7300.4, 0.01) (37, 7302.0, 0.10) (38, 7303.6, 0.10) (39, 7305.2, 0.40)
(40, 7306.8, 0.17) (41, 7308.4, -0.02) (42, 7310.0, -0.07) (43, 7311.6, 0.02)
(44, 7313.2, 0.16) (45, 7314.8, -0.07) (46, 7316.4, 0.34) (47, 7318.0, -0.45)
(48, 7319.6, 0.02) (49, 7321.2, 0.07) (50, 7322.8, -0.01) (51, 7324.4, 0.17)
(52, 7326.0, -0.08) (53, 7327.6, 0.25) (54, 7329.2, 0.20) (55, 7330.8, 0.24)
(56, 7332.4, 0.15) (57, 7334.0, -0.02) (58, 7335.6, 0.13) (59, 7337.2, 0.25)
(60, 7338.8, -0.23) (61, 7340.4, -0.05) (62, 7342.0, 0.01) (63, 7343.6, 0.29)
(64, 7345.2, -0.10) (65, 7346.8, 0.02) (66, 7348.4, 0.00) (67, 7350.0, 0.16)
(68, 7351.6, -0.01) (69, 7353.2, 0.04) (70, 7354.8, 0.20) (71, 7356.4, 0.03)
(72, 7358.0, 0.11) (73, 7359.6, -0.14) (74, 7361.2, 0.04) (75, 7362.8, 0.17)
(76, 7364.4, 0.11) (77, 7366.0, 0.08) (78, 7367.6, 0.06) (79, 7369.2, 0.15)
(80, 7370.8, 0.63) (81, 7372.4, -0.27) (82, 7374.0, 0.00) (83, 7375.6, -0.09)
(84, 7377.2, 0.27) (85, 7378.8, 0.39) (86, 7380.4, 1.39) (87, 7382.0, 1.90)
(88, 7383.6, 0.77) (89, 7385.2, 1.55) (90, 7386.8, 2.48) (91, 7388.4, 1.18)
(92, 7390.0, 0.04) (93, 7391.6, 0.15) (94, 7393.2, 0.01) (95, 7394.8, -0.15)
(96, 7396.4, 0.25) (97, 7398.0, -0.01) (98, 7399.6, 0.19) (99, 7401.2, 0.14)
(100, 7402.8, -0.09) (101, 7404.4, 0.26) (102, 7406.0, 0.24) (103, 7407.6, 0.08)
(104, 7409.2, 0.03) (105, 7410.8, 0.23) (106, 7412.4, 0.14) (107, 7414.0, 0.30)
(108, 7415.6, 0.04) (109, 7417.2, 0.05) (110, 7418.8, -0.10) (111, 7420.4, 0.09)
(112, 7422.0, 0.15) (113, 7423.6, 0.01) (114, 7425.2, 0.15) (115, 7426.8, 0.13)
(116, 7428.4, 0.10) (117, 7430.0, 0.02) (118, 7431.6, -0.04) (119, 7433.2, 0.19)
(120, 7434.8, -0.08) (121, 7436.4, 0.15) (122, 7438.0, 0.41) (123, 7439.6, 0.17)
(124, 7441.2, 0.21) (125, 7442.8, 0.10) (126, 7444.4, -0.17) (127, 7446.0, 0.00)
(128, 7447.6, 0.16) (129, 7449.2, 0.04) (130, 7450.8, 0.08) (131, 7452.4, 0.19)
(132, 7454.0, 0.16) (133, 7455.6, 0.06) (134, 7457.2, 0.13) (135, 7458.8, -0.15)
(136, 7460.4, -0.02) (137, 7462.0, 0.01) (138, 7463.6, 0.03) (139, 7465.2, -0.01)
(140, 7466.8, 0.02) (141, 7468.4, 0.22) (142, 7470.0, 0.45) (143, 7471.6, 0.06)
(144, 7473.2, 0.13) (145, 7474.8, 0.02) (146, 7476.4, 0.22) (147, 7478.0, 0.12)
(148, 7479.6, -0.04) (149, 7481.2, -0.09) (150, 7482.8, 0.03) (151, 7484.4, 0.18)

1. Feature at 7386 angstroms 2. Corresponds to [O II] 3727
